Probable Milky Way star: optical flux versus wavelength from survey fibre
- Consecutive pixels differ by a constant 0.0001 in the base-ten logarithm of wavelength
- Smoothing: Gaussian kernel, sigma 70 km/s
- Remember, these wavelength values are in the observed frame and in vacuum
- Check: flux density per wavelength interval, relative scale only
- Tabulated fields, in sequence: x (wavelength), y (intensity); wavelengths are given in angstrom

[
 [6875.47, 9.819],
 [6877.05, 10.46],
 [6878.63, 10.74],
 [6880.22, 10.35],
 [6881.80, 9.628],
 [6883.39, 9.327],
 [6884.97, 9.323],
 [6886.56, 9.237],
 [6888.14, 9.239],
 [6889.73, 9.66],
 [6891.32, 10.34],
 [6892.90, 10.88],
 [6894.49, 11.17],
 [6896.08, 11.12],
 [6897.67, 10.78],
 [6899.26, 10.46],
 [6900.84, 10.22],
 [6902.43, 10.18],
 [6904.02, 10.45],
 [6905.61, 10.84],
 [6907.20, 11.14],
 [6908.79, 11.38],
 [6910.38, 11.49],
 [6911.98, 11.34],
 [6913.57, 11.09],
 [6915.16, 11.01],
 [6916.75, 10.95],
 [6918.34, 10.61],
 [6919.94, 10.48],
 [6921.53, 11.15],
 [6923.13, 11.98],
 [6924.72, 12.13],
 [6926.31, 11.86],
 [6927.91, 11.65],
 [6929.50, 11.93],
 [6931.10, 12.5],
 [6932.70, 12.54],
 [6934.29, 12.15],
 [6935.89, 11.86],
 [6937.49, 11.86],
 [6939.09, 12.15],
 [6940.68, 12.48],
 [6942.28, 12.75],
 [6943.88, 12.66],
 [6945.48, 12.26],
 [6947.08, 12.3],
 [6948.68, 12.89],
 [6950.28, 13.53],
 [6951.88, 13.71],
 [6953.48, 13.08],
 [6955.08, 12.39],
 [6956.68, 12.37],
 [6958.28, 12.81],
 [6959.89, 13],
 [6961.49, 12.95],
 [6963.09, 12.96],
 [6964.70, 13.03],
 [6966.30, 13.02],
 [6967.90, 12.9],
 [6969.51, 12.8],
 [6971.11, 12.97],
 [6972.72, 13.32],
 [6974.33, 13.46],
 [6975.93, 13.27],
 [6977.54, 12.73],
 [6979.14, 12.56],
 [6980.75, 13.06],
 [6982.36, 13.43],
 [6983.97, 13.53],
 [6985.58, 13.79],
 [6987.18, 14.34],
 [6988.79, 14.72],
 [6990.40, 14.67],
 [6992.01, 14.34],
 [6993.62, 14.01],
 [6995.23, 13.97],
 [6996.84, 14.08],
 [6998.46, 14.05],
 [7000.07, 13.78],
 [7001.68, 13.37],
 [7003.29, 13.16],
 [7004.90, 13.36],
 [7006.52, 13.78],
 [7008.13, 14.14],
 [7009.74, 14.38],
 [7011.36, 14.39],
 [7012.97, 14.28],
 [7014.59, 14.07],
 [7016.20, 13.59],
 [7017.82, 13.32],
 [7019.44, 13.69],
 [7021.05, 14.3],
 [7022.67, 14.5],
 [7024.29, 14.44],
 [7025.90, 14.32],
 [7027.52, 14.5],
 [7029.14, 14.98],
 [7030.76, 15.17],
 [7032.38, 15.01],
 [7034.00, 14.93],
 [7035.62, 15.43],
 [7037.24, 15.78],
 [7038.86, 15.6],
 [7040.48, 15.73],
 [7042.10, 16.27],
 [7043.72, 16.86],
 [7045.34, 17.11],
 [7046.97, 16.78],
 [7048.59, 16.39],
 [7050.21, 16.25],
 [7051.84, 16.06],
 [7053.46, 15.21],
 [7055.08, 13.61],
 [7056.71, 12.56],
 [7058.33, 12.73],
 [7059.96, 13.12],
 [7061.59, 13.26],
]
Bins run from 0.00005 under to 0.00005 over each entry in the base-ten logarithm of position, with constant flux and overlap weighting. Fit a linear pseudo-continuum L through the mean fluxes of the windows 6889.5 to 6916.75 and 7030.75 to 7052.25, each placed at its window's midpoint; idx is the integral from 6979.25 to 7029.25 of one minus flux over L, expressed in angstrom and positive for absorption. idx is 2.07 angstrom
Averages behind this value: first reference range 10.8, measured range 14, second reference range 16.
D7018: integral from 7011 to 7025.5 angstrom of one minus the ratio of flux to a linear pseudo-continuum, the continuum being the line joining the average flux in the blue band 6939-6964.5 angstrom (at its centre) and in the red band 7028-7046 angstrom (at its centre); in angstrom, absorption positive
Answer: 1.0 angstrom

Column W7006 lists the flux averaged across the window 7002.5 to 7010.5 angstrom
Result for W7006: 13.8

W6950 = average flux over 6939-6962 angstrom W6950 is 12.8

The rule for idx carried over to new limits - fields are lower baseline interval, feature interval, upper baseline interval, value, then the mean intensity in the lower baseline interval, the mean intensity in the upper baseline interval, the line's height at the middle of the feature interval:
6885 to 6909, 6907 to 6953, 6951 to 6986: -1.22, 10.4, 13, 11.6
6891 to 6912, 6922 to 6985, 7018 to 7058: -1.04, 10.8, 15.2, 12.5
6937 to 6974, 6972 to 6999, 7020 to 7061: -0.22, 12.8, 15.1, 13.6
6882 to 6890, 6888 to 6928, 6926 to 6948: -1.31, 9.35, 12.2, 10.6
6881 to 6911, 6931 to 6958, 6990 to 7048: -1.18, 10.4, 14.6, 12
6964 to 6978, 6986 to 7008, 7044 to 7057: -0.10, 13.1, 15.7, 13.9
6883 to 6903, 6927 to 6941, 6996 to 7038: -0.72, 10.2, 14.3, 11.5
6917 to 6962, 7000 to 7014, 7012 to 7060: 0.26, 12.3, 14.9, 14.1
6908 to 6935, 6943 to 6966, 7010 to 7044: -0.56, 11.5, 14.8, 12.6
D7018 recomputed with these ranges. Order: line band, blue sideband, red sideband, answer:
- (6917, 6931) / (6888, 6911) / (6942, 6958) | 0.2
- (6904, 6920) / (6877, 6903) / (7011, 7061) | -0.2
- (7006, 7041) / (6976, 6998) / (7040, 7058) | 0.7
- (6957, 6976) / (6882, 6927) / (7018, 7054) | -0.2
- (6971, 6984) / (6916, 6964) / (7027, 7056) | 0.4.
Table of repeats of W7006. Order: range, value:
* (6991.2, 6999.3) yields 14.1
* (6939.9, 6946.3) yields 12.5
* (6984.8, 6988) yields 14.1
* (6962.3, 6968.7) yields 13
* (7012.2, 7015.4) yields 14.2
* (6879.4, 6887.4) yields 9.57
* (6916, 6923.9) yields 11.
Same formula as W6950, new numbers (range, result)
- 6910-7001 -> 12.7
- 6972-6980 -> 13.1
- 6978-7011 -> 13.8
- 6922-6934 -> 12.1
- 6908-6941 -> 11.6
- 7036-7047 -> 16.2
